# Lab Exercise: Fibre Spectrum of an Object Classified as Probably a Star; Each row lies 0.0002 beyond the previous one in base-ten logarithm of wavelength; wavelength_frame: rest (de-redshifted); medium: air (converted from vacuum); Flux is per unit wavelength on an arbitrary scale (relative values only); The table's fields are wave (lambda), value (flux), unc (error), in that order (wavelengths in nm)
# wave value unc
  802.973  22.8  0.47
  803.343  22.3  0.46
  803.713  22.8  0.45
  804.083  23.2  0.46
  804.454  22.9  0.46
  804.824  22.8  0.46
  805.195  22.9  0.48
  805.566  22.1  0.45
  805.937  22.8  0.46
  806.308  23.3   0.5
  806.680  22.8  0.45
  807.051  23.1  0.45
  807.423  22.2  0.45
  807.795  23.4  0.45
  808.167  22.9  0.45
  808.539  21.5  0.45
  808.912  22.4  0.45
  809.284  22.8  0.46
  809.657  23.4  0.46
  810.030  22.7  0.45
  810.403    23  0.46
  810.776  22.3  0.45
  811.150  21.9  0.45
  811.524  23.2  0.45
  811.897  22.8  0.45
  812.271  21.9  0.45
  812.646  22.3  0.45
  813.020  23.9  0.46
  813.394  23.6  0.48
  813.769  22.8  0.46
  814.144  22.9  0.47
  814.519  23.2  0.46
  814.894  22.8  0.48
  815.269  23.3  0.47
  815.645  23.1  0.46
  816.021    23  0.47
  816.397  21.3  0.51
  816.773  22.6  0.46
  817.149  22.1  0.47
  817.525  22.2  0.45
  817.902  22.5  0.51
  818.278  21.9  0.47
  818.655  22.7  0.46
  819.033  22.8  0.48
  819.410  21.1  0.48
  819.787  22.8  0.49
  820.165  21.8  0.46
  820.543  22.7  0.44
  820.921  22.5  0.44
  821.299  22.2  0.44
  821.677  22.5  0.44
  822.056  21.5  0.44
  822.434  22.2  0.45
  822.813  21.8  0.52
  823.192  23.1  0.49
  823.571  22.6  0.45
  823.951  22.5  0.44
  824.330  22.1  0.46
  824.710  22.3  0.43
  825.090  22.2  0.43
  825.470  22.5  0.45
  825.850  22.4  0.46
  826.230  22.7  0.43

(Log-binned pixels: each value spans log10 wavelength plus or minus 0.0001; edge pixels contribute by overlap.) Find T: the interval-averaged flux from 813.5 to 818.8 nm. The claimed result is 22.6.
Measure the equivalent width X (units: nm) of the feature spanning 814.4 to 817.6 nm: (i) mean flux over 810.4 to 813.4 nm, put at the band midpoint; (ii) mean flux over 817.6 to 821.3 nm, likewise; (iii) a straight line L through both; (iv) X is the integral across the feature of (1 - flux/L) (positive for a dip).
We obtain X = -0.02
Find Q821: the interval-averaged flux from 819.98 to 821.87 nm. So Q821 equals 22.3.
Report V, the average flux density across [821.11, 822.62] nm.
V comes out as 22.1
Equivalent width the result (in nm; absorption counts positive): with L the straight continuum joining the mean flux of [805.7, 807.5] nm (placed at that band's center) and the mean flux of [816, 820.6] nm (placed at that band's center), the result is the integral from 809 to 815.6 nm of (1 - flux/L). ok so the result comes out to -0.09 nm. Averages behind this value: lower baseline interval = 22.9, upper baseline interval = 22.2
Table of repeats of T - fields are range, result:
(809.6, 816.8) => 22.8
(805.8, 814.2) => 22.8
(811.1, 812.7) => 22.5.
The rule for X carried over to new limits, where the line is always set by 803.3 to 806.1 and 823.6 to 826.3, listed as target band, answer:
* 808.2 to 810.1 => 0.01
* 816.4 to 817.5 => 0.02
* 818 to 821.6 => 0.03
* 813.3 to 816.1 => -0.06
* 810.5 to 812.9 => 0.02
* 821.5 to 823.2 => 0.02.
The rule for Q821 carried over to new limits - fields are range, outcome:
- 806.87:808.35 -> 22.9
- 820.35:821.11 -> 22.6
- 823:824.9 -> 22.5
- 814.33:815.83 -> 23.1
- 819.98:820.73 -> 22.2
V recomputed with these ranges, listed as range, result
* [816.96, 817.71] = 22.2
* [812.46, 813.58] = 23.3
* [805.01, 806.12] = 22.6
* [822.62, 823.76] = 22.5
